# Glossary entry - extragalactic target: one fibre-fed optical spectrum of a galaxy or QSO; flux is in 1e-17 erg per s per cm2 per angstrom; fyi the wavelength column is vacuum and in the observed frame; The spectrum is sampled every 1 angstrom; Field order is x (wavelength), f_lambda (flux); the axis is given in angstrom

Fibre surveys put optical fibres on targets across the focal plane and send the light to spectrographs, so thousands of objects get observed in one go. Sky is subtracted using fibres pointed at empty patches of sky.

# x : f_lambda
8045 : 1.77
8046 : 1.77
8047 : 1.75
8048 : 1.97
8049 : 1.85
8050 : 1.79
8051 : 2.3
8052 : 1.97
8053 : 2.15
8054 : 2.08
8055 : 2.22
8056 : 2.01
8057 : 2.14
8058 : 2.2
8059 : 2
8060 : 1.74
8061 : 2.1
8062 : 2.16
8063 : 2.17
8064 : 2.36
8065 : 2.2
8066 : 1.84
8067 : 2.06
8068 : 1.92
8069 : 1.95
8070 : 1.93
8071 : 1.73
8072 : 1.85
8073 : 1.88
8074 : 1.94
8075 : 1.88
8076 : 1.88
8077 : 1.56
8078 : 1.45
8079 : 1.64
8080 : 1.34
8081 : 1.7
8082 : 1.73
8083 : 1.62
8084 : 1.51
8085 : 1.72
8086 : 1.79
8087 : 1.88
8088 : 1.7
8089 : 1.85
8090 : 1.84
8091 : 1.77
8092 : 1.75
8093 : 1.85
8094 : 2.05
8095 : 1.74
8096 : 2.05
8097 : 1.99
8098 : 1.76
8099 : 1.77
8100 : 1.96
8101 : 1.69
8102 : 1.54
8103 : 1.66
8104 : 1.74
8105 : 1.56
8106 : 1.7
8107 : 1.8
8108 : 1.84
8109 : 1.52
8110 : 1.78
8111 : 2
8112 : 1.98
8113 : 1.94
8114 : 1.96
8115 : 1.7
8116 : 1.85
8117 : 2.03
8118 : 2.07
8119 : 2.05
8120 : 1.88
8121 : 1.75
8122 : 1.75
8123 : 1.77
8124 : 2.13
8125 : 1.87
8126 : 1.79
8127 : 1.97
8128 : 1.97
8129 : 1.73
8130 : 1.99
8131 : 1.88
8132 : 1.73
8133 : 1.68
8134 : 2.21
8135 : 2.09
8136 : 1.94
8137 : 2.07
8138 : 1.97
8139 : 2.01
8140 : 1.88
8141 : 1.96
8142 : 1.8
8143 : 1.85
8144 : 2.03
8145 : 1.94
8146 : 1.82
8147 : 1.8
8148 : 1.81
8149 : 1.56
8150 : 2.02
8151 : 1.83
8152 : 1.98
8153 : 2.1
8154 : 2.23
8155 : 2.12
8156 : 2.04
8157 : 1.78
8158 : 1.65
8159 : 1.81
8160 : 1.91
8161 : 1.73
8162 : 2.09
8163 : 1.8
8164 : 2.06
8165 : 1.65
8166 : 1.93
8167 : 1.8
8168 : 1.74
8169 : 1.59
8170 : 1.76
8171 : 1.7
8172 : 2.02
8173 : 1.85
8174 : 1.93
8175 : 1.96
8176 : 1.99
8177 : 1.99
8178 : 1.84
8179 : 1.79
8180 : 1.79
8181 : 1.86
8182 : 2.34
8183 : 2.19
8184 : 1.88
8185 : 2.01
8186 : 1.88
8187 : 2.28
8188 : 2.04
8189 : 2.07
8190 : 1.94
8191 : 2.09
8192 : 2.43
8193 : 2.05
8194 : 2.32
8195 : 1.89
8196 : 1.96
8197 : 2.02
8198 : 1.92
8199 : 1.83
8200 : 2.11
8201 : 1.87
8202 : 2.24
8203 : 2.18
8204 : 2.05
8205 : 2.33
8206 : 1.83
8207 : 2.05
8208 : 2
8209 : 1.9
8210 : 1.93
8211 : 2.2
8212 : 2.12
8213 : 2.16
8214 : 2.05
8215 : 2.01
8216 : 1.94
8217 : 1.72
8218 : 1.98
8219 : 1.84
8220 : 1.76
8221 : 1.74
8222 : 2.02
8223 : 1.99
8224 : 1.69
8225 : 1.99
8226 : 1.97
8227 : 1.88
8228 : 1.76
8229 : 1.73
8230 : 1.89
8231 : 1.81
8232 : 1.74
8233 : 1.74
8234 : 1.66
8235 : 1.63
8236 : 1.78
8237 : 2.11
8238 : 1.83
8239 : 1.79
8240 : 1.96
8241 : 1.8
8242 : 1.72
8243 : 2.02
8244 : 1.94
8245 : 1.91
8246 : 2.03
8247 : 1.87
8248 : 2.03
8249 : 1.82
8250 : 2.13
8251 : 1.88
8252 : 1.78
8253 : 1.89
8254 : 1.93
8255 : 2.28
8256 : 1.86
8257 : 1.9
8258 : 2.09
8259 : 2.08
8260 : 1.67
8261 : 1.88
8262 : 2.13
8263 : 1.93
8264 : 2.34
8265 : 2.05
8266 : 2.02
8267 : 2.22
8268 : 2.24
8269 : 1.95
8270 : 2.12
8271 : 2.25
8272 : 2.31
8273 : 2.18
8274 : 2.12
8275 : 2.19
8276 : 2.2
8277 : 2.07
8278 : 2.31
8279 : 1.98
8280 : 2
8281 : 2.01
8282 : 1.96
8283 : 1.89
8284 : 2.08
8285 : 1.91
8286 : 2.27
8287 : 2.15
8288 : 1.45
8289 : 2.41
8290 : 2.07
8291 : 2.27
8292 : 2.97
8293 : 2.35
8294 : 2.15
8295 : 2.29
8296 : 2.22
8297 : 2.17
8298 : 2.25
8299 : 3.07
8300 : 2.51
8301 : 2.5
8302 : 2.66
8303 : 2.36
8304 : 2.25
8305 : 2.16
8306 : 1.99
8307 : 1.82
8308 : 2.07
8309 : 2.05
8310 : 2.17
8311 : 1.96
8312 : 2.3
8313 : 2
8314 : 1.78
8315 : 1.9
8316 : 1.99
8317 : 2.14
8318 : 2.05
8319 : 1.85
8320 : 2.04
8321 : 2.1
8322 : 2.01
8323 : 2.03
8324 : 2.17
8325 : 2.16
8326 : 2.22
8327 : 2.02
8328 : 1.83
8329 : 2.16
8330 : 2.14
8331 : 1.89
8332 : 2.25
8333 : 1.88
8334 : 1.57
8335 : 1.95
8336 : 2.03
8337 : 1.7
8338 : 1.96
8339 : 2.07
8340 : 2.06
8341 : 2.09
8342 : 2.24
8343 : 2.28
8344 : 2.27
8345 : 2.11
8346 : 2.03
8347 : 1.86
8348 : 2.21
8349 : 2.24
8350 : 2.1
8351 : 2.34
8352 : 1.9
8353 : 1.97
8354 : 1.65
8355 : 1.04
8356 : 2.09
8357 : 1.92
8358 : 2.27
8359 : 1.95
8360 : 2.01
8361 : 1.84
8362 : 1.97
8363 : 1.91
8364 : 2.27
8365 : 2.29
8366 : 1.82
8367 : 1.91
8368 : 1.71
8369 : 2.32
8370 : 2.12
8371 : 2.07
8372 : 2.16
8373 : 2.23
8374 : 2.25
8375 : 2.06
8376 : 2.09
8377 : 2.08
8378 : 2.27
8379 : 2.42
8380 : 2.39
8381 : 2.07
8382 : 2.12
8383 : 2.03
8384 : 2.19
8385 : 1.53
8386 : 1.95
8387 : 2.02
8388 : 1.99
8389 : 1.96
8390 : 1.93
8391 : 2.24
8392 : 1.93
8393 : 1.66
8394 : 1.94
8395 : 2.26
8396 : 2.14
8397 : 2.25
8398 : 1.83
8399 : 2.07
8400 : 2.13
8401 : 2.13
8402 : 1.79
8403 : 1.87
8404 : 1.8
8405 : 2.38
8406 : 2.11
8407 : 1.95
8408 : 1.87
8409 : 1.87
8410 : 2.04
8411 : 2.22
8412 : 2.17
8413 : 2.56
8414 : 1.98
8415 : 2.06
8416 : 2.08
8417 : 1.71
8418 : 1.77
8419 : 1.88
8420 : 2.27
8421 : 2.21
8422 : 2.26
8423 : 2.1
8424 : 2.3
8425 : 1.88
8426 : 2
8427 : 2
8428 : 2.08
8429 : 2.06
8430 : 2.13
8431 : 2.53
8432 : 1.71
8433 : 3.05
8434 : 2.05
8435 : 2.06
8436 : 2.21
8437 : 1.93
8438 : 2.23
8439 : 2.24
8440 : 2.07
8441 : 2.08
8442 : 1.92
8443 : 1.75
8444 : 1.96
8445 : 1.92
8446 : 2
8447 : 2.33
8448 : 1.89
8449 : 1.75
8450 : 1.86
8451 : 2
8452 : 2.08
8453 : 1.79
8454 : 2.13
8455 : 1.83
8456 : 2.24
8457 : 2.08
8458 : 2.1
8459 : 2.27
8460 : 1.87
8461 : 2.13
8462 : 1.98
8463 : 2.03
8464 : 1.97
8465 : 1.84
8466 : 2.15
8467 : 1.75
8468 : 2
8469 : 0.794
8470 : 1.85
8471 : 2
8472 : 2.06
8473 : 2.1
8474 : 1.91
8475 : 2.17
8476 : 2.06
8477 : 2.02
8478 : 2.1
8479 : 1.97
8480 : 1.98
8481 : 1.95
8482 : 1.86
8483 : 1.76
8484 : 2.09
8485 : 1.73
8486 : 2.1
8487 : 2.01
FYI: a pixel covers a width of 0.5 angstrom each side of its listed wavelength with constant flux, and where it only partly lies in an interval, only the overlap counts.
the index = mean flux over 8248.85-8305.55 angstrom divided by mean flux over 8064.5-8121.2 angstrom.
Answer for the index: 1.19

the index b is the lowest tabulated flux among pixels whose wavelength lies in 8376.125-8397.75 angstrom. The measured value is 1.53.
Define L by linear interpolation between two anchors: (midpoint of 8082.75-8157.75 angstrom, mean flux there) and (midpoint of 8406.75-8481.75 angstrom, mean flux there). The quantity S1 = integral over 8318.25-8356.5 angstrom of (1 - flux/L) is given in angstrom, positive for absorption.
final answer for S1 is -0.8 angstrom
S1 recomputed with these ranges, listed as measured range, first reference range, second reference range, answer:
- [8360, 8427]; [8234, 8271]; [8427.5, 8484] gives -2.0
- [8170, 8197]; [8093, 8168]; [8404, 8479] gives -1.4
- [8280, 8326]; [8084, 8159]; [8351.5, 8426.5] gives -4.1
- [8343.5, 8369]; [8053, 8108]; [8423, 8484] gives -0.3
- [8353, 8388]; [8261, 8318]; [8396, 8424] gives 1.0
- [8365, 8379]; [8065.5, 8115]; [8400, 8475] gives -0.8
